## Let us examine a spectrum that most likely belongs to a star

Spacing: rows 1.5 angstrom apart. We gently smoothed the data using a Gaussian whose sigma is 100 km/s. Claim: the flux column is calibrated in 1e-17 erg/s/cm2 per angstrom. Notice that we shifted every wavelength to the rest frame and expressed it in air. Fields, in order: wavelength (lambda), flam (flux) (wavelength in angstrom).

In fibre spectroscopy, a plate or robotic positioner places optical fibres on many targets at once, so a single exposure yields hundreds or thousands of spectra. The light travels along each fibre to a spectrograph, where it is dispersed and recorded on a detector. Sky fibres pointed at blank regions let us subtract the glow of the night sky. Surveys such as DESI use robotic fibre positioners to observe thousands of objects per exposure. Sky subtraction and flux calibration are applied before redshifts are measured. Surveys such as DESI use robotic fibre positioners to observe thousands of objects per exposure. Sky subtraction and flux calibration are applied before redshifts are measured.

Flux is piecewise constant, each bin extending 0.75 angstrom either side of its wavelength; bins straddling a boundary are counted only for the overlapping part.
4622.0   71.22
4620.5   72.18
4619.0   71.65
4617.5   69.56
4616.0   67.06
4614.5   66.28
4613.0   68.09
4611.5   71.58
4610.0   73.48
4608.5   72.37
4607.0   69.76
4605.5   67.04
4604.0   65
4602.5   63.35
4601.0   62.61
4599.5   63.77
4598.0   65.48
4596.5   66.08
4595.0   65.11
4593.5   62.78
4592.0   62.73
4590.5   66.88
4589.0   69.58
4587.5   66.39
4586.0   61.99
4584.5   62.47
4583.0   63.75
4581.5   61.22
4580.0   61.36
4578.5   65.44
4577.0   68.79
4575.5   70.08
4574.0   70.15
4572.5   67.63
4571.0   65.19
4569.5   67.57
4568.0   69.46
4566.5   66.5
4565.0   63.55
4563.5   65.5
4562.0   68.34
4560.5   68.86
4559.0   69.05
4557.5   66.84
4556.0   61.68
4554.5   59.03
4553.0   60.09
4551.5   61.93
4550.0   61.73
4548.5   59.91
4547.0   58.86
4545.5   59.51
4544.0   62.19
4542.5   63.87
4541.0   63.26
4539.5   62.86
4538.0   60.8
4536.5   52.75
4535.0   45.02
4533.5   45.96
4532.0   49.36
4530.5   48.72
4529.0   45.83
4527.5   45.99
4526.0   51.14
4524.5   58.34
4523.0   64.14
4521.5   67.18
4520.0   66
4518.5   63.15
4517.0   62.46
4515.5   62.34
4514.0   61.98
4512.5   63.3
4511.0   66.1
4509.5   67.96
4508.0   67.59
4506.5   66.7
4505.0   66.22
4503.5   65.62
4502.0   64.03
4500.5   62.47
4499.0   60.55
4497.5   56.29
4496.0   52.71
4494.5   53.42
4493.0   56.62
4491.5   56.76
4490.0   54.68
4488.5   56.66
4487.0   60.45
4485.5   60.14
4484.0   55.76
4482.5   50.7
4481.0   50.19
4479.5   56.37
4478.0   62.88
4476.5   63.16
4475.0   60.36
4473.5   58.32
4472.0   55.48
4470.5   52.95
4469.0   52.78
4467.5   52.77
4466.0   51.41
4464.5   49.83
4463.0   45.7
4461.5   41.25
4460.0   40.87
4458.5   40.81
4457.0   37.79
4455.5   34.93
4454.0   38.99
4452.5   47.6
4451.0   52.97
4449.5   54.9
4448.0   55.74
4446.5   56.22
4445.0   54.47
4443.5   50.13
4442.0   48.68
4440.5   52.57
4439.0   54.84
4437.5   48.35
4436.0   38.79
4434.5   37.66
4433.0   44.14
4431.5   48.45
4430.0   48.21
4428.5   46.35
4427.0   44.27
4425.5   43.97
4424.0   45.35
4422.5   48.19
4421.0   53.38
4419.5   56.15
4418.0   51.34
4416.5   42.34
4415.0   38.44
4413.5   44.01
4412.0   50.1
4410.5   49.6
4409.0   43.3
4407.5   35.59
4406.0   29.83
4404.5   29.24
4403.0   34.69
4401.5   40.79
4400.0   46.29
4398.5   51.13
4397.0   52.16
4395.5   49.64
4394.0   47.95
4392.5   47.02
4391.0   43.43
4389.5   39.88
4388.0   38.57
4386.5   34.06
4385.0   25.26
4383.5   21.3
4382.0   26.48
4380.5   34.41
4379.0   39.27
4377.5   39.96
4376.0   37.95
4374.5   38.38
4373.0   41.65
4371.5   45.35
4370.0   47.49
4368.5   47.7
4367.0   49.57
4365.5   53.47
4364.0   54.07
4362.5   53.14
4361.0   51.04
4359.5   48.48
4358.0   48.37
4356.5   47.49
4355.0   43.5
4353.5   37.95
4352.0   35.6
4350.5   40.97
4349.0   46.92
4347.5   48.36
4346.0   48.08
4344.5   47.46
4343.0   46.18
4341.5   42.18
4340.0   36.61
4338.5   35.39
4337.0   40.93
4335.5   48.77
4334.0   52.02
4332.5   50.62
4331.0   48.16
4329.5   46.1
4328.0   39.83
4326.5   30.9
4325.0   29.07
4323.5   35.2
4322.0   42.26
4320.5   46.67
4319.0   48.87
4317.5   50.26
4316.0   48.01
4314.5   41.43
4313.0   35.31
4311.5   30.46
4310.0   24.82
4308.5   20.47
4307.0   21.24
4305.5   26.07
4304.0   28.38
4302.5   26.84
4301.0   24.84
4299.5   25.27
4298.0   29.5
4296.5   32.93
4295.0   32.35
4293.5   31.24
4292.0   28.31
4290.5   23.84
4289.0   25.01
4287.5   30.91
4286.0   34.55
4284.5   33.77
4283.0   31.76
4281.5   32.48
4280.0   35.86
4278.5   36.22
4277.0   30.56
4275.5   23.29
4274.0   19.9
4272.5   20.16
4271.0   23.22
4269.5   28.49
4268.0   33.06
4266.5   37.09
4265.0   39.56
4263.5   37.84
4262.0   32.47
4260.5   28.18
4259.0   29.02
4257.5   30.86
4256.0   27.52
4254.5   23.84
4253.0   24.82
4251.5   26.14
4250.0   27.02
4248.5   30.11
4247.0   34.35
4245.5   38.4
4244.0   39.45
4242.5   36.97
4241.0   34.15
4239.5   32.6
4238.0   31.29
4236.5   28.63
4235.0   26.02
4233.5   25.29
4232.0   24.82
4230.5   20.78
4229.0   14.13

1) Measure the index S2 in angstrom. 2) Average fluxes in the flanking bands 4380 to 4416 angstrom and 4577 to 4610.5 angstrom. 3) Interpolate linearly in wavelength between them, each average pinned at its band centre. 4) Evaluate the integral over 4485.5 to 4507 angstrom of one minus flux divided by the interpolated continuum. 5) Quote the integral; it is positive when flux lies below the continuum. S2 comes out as -2.8 angstrom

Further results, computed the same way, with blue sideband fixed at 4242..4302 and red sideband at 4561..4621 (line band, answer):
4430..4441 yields 0.6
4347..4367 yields -3.5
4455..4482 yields 1.1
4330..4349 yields -3.8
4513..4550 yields 1.3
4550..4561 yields -0.2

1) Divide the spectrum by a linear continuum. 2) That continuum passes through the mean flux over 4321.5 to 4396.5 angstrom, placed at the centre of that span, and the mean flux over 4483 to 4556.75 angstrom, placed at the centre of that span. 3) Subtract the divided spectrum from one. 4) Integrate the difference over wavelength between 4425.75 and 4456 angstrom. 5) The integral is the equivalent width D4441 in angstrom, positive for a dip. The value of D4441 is 1.8 angstrom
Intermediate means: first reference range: 42.5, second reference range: 59.2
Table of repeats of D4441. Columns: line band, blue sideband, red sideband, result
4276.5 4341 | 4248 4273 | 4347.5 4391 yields 0.2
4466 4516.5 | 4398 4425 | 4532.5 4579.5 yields -4.4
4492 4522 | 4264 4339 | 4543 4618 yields -2.8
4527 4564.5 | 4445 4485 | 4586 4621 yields 1.0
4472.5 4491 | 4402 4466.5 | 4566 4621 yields -2.0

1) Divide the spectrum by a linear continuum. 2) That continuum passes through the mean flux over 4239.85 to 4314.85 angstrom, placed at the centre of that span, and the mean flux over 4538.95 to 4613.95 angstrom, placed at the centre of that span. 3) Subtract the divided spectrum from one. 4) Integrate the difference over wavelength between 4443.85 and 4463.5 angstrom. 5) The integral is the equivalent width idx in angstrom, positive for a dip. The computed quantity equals 1.6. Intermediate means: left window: 30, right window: 65.2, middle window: 46.4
